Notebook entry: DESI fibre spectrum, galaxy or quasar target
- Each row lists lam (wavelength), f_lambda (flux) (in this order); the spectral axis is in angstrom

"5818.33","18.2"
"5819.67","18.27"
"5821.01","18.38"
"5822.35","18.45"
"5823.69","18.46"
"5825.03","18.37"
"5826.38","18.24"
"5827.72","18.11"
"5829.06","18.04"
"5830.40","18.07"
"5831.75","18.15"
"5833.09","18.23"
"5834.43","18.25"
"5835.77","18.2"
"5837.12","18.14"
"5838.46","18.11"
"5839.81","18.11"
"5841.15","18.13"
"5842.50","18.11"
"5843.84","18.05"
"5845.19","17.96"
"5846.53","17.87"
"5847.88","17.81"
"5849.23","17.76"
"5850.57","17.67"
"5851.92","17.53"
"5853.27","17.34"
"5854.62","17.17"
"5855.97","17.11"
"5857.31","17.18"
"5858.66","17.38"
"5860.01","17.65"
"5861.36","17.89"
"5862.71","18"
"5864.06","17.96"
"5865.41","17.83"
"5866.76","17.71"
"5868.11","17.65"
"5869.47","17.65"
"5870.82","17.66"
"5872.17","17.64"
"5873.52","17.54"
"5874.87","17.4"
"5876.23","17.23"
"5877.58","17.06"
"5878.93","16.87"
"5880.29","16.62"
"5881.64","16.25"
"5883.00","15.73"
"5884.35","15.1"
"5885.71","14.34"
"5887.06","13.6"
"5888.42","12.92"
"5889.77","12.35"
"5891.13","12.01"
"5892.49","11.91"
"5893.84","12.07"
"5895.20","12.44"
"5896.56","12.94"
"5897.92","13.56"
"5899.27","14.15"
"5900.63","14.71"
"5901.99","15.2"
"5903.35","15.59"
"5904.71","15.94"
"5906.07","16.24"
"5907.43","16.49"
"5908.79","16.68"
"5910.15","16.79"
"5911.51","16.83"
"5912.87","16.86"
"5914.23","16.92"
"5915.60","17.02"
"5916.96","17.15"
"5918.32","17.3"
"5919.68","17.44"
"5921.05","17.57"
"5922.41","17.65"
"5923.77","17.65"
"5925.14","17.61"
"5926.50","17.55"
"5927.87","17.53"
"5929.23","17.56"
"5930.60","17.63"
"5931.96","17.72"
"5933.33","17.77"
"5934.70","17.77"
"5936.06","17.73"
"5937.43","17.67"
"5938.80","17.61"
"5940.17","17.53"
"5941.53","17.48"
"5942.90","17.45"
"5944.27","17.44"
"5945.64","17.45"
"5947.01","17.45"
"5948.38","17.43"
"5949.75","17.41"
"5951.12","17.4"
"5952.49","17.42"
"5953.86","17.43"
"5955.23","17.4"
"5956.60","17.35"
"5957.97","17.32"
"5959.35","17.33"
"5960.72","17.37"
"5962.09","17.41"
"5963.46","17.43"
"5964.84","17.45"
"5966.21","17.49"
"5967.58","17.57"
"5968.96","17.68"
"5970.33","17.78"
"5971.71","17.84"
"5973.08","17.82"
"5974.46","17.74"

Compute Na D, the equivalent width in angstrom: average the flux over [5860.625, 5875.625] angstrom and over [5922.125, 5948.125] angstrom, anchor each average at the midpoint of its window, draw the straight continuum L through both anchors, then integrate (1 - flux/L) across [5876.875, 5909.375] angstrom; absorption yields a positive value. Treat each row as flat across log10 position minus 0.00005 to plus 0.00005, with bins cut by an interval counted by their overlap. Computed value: 5.6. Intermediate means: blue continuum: 17.7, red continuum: 17.6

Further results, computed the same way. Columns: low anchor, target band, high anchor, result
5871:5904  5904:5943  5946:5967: -2.6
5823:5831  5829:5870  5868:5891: -1.4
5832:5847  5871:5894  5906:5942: 3.3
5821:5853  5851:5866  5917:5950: 0.3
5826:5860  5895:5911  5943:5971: 2.3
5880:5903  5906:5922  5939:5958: -1.8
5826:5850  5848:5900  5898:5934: 4.4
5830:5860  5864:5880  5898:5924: -0.2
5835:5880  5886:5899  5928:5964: 3.6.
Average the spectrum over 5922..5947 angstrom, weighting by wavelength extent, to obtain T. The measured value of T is 17.6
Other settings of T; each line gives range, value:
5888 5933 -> 15.8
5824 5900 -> 16.7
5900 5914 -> 16.2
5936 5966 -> 17.4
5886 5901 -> 13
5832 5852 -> 18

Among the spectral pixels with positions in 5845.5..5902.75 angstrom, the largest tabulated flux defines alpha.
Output 18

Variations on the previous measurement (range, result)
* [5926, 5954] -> 17.77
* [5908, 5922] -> 17.57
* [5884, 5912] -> 16.83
